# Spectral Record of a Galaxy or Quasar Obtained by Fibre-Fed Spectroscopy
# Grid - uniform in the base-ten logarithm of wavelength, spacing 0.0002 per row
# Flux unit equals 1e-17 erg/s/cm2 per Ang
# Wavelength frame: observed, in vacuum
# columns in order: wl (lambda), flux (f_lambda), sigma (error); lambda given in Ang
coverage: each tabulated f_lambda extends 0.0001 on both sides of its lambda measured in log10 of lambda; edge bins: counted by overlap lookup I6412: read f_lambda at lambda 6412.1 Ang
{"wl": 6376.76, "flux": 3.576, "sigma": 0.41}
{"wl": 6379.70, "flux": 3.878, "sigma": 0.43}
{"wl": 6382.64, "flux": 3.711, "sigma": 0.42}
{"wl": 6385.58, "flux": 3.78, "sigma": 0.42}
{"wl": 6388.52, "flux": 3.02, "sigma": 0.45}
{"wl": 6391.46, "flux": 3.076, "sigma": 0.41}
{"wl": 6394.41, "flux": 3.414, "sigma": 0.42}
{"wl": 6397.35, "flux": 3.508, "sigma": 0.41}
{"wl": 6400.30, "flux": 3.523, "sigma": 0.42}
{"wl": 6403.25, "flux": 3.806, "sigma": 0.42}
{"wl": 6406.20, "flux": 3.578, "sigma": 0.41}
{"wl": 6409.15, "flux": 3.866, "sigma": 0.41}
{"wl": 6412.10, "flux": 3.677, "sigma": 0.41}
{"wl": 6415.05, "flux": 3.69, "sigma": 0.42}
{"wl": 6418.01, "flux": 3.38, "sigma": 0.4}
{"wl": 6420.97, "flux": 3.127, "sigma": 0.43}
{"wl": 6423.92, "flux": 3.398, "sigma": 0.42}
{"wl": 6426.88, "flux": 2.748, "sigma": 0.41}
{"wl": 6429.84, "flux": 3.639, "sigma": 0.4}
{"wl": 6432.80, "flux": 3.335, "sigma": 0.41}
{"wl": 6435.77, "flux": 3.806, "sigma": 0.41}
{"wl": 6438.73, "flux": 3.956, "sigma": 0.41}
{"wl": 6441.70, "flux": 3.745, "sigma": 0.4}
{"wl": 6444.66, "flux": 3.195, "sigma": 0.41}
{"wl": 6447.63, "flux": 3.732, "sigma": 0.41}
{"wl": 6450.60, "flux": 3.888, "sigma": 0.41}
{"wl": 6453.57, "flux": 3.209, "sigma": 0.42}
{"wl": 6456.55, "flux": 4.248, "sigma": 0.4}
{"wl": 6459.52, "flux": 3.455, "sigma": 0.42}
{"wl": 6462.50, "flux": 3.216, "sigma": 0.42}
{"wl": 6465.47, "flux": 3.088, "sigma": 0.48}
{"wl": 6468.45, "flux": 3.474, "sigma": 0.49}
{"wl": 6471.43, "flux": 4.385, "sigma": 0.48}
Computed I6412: 3.677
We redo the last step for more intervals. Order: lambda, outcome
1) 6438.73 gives 3.956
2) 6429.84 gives 3.639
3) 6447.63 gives 3.732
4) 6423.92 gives 3.398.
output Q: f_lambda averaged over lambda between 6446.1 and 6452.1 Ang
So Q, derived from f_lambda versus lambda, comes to 3.8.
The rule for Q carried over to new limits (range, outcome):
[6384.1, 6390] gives 3.4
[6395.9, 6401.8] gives 3.51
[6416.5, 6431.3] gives 3.26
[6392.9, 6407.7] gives 3.56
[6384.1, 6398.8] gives 3.36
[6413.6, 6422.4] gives 3.4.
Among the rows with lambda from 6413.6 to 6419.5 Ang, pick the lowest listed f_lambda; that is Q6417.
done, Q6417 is 3.38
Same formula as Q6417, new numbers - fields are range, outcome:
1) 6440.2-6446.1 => 3.195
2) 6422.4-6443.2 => 2.748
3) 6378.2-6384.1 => 3.711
